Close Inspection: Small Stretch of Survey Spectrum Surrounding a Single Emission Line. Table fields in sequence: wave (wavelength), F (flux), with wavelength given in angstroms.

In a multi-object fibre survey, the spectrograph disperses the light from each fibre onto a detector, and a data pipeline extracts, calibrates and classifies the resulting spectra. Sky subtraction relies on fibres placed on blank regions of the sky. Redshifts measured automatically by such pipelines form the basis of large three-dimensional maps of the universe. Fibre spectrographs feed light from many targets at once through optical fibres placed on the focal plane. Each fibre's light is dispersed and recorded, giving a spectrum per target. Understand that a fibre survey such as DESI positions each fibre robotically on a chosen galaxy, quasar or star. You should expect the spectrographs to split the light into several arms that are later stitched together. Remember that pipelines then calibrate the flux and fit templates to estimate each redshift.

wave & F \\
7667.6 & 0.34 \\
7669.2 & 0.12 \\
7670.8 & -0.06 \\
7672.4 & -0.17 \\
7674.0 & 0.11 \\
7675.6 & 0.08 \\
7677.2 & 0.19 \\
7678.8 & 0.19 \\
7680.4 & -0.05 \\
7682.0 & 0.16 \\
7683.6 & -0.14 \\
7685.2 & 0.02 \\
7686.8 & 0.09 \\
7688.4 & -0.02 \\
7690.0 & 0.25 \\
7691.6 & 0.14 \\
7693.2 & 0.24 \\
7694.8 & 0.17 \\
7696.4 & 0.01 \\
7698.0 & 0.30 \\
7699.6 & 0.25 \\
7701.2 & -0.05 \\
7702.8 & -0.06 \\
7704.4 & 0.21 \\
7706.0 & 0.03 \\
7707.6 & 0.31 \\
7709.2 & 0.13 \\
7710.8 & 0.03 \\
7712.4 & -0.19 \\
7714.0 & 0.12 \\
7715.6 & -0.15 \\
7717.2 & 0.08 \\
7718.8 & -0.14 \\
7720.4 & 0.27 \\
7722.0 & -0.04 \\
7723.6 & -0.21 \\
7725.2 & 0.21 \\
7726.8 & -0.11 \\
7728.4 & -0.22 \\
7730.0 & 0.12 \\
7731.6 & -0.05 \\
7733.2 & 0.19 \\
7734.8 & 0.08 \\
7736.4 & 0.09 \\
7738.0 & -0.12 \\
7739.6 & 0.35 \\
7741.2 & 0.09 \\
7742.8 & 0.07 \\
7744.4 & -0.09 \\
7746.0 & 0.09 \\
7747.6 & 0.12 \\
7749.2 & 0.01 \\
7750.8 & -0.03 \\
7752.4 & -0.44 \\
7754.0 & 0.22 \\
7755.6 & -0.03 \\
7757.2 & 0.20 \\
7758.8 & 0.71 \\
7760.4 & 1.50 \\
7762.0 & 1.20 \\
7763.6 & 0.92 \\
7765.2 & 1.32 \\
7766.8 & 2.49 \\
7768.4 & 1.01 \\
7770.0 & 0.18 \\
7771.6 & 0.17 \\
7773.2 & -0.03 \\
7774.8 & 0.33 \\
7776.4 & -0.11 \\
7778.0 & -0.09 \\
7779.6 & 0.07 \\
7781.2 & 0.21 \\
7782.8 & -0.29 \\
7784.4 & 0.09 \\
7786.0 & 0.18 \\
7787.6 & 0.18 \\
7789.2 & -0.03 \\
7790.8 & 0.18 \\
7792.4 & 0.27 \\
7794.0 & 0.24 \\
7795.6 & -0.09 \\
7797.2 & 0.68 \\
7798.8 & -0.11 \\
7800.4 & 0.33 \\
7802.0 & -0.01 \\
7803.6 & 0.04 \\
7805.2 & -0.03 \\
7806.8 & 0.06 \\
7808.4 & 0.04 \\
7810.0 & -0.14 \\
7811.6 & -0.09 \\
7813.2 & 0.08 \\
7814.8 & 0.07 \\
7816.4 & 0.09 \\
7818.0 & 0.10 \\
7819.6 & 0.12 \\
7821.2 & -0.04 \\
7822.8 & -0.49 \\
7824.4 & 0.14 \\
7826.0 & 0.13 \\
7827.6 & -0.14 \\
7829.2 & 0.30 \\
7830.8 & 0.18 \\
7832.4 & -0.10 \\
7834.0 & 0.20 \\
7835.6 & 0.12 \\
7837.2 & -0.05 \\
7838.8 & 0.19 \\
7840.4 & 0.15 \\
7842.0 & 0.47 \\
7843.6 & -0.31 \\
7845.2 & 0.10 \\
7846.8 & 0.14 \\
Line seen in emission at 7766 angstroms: [O II] 3727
